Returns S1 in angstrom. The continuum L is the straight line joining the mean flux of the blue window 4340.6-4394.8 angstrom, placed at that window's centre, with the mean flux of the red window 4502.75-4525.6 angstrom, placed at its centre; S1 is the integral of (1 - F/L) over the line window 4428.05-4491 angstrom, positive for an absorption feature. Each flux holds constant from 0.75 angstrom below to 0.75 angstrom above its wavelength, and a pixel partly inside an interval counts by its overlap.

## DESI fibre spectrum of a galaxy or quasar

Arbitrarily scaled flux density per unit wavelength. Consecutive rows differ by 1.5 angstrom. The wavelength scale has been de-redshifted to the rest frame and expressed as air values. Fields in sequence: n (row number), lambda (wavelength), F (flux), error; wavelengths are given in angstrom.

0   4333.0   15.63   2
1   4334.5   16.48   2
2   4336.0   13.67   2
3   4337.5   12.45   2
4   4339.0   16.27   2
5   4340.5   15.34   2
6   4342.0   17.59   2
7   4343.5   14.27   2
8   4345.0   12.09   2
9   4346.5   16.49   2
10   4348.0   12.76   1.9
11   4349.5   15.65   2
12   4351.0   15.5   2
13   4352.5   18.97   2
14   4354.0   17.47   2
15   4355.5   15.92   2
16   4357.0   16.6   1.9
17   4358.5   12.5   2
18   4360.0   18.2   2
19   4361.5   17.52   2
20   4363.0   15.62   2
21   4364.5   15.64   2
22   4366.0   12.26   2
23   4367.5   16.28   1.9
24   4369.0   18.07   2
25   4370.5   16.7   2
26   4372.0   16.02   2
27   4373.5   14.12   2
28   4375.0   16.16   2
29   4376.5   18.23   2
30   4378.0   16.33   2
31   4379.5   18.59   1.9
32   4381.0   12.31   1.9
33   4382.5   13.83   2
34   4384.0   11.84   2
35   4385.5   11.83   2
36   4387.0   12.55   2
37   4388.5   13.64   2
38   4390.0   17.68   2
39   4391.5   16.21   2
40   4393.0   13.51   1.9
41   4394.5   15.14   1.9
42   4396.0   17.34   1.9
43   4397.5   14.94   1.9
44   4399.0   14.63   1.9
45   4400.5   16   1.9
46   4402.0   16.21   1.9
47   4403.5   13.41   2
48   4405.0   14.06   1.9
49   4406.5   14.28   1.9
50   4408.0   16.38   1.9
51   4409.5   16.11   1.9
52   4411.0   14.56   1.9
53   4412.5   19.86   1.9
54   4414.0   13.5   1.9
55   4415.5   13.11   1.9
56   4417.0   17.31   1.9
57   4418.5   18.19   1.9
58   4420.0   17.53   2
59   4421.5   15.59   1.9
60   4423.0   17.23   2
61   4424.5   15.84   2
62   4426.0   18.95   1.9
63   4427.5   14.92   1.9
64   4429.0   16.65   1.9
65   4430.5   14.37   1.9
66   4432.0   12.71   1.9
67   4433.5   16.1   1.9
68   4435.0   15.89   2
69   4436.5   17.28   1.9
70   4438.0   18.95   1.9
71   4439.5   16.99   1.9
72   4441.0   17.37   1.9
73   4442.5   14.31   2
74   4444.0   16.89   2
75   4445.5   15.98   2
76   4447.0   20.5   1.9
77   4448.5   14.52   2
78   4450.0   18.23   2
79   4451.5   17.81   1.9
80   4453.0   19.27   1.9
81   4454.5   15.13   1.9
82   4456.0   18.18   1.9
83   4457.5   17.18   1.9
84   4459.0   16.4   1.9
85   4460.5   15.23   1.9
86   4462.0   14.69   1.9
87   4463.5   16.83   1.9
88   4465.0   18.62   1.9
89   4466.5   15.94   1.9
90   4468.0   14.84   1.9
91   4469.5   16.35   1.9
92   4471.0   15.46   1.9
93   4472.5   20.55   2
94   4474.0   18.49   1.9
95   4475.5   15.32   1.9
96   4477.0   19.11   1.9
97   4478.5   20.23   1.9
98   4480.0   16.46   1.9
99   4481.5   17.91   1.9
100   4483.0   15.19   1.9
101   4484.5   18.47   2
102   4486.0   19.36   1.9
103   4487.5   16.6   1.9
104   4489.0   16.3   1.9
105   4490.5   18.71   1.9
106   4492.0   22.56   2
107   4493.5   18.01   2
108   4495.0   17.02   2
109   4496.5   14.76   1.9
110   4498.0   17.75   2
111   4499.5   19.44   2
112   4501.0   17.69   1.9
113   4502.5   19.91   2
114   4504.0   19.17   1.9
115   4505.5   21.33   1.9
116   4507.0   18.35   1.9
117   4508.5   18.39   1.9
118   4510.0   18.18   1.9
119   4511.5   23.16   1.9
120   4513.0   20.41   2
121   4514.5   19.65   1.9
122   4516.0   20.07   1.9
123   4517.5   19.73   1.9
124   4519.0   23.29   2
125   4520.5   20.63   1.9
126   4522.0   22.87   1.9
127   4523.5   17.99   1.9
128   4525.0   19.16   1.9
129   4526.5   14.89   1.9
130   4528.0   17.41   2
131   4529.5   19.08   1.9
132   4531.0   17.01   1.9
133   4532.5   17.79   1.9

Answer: 5.0 angstrom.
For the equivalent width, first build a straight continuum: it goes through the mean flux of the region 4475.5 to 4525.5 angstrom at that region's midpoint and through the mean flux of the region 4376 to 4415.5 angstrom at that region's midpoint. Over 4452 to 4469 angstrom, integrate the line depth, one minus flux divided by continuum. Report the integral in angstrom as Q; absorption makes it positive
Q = 0.9 angstrom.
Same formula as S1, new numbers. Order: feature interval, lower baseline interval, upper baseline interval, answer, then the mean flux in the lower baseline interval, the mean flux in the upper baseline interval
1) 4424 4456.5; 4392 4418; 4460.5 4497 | -0.7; 15.4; 17.4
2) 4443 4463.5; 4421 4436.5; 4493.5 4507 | -0.2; 15.9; 18.4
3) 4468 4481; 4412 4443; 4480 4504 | 0.0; 16.3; 18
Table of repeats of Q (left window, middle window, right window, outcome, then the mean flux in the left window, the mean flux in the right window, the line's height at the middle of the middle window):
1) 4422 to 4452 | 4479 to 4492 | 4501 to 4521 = 0.8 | 16.6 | 20.1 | 18.9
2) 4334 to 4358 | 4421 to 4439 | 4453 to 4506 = 0.6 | 15.4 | 17.6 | 16.8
